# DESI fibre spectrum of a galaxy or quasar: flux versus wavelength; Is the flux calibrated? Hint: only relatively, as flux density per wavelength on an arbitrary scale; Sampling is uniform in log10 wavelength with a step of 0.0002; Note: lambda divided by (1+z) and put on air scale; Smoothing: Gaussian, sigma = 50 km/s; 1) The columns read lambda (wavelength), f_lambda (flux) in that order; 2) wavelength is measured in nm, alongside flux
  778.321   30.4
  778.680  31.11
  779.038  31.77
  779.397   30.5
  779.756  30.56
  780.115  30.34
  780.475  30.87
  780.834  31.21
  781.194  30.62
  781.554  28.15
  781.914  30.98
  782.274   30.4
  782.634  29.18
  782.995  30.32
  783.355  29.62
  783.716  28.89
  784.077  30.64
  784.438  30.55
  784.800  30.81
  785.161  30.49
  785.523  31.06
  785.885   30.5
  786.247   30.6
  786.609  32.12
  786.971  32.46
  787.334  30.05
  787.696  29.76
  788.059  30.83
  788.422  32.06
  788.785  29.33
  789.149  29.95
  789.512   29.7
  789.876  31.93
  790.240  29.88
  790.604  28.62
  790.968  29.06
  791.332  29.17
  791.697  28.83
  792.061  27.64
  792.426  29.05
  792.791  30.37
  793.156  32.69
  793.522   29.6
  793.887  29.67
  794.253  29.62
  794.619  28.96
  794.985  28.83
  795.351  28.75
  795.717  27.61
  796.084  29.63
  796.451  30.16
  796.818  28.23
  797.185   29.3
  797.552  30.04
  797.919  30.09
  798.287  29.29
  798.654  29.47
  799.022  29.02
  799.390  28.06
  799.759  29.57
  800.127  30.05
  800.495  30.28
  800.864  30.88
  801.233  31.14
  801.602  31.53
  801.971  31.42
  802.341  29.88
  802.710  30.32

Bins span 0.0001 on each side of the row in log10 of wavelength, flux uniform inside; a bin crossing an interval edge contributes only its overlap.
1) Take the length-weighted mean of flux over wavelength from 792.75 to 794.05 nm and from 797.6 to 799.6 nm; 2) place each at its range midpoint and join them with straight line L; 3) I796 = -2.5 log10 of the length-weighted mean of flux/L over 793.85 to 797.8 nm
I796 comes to 0.03 mag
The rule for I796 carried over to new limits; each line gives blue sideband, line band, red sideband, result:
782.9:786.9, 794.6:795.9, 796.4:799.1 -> 0.04 mag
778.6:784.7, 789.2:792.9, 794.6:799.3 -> 0.01 mag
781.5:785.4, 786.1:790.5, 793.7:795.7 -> -0.04 mag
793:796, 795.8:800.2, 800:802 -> 0.03 mag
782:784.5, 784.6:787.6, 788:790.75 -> -0.03 mag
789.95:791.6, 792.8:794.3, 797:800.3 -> -0.04 mag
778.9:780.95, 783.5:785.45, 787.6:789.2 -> 0.01 mag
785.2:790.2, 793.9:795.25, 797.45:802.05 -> 0.04 mag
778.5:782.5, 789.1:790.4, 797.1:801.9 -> -0.01 mag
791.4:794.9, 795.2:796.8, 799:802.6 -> 0.03 mag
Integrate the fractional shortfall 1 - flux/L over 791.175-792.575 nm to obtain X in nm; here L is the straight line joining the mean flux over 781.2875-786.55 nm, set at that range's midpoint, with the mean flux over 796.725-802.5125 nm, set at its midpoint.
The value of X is 0.07 nm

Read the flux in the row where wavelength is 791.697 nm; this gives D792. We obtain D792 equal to 28.83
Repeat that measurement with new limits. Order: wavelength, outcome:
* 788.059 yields 30.83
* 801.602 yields 31.53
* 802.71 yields 30.32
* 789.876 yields 31.93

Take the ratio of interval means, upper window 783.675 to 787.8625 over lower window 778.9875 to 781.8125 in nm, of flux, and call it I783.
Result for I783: 1.01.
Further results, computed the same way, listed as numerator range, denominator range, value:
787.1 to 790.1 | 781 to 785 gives 1.02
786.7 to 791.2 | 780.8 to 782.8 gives 1.01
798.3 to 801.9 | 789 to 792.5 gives 1.02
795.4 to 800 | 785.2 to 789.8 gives 0.95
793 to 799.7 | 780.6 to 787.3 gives 0.96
